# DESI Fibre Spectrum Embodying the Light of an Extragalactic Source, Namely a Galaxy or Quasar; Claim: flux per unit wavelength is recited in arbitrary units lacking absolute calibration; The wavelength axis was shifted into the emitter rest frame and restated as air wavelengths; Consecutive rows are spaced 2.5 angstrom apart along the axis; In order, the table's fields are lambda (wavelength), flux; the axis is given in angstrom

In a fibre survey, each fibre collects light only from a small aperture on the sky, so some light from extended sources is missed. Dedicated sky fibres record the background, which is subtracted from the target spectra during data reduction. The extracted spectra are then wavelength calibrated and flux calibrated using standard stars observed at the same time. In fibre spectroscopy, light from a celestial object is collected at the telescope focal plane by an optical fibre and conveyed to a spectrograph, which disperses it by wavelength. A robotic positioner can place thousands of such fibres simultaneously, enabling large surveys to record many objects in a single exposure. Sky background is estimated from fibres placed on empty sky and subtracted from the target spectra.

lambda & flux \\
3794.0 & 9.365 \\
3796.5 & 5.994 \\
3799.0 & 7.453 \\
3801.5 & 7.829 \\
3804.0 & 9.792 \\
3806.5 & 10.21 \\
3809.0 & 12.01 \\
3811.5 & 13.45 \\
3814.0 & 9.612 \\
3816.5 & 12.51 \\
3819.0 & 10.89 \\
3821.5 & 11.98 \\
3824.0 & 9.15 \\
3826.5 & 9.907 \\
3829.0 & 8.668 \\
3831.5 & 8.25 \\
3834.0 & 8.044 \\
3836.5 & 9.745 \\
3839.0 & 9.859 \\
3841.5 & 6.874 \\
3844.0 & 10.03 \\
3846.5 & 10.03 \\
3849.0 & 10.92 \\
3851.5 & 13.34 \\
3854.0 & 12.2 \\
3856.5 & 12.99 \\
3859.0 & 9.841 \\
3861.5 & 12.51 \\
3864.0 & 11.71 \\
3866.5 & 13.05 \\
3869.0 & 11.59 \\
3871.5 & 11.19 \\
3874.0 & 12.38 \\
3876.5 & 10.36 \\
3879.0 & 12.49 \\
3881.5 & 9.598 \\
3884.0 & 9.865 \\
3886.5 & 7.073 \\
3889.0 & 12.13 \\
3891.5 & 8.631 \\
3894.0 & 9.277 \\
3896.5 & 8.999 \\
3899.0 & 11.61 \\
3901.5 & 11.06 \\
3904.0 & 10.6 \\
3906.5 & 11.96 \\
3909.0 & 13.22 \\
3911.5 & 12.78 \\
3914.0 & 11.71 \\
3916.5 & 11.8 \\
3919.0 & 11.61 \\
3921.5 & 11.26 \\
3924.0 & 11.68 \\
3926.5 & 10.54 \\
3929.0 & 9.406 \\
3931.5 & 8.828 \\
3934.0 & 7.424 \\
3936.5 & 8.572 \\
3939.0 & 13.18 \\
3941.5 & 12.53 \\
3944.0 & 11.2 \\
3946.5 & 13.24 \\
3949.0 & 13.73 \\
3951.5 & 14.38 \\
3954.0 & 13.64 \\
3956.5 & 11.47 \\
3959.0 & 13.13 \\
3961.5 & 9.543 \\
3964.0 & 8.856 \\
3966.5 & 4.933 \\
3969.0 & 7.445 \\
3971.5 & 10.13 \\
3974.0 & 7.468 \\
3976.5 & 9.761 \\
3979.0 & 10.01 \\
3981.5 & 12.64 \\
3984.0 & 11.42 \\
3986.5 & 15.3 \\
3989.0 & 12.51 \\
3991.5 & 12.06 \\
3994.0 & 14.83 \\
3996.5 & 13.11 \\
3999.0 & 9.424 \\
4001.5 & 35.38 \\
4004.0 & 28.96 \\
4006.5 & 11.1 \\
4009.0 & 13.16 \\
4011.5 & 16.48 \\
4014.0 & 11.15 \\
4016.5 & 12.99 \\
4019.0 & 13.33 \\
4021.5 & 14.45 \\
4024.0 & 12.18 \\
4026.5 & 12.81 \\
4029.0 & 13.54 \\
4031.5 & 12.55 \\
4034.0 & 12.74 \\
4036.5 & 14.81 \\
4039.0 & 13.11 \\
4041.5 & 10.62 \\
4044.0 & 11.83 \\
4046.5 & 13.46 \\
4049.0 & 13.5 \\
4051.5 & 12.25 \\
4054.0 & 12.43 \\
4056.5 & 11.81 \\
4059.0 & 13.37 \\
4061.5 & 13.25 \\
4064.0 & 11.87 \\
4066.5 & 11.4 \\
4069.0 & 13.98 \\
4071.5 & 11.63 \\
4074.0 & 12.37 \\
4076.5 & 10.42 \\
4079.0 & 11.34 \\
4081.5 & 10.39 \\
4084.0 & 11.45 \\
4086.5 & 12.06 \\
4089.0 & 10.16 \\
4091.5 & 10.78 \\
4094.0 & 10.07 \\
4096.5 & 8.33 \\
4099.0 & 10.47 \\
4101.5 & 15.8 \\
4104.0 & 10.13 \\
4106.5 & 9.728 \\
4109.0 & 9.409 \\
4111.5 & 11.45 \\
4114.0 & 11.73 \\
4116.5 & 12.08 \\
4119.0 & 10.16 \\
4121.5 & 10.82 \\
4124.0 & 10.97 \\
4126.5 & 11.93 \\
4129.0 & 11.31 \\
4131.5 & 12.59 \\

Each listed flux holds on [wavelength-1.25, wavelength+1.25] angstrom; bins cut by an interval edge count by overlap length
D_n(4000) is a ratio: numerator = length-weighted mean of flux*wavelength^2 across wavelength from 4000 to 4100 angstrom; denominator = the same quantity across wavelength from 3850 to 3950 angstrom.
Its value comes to 1.27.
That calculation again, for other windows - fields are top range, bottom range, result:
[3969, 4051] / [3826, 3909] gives 1.38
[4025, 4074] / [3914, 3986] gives 1.24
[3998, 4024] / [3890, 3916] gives 1.58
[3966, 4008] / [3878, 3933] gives 1.31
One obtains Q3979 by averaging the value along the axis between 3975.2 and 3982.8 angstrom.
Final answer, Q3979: 10.8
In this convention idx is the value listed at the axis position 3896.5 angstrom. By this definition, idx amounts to 8.999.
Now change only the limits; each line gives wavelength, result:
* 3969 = 7.445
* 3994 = 14.83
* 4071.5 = 11.63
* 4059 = 13.37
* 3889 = 12.13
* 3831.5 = 8.25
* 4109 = 9.409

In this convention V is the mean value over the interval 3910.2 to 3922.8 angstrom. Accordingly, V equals 11.8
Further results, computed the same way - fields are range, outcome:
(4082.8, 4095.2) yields 10.9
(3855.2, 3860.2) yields 11.4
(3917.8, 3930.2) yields 10.9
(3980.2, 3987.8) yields 13.1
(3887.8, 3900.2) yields 10.1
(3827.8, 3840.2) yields 8.91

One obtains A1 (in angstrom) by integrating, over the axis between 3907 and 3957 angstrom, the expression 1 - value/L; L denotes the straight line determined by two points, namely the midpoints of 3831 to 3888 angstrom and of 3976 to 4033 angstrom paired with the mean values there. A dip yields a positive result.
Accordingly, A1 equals 3.5 angstrom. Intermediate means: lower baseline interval 10.6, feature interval 11.6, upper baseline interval 14.4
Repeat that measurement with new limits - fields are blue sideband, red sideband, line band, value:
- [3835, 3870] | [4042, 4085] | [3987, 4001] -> -2.4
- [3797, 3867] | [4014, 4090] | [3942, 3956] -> -2.0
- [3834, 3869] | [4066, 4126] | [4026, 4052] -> -4.1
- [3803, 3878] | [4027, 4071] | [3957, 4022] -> -4.4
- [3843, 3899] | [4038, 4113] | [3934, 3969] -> 0.2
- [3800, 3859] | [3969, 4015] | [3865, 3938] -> 7.3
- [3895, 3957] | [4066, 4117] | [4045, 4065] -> -2.7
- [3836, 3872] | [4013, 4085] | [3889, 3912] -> 1.0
